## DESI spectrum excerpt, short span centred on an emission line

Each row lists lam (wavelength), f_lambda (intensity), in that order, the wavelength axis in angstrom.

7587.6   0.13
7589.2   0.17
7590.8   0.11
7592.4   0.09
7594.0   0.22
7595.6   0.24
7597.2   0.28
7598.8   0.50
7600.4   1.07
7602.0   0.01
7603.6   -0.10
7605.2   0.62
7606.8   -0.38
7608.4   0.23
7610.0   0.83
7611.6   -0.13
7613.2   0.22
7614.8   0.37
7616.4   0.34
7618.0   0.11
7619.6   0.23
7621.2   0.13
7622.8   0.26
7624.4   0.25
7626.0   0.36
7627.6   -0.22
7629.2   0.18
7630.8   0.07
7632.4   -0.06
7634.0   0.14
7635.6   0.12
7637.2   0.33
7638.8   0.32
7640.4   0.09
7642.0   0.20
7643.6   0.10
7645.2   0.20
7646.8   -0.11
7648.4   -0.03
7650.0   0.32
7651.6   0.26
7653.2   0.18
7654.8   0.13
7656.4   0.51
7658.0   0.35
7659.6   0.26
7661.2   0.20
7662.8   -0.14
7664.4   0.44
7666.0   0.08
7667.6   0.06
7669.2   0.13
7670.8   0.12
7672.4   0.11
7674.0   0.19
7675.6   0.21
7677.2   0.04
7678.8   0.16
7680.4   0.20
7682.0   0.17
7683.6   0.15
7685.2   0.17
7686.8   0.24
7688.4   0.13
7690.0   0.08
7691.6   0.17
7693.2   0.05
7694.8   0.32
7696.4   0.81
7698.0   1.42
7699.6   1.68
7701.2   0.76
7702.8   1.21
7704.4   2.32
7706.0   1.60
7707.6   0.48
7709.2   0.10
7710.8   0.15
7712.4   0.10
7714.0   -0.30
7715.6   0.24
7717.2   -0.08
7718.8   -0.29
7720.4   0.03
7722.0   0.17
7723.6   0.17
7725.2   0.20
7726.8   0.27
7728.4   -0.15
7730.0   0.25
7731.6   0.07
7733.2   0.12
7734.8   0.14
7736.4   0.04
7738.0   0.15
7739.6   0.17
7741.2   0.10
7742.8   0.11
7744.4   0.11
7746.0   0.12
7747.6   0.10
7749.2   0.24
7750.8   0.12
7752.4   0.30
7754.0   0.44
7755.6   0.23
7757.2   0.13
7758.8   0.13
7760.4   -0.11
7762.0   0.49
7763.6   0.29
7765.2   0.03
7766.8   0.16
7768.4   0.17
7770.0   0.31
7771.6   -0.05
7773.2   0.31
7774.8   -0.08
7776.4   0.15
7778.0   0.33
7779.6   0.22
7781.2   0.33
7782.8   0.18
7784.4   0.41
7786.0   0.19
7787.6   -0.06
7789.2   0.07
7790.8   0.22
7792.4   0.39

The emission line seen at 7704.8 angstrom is [O II] 3727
